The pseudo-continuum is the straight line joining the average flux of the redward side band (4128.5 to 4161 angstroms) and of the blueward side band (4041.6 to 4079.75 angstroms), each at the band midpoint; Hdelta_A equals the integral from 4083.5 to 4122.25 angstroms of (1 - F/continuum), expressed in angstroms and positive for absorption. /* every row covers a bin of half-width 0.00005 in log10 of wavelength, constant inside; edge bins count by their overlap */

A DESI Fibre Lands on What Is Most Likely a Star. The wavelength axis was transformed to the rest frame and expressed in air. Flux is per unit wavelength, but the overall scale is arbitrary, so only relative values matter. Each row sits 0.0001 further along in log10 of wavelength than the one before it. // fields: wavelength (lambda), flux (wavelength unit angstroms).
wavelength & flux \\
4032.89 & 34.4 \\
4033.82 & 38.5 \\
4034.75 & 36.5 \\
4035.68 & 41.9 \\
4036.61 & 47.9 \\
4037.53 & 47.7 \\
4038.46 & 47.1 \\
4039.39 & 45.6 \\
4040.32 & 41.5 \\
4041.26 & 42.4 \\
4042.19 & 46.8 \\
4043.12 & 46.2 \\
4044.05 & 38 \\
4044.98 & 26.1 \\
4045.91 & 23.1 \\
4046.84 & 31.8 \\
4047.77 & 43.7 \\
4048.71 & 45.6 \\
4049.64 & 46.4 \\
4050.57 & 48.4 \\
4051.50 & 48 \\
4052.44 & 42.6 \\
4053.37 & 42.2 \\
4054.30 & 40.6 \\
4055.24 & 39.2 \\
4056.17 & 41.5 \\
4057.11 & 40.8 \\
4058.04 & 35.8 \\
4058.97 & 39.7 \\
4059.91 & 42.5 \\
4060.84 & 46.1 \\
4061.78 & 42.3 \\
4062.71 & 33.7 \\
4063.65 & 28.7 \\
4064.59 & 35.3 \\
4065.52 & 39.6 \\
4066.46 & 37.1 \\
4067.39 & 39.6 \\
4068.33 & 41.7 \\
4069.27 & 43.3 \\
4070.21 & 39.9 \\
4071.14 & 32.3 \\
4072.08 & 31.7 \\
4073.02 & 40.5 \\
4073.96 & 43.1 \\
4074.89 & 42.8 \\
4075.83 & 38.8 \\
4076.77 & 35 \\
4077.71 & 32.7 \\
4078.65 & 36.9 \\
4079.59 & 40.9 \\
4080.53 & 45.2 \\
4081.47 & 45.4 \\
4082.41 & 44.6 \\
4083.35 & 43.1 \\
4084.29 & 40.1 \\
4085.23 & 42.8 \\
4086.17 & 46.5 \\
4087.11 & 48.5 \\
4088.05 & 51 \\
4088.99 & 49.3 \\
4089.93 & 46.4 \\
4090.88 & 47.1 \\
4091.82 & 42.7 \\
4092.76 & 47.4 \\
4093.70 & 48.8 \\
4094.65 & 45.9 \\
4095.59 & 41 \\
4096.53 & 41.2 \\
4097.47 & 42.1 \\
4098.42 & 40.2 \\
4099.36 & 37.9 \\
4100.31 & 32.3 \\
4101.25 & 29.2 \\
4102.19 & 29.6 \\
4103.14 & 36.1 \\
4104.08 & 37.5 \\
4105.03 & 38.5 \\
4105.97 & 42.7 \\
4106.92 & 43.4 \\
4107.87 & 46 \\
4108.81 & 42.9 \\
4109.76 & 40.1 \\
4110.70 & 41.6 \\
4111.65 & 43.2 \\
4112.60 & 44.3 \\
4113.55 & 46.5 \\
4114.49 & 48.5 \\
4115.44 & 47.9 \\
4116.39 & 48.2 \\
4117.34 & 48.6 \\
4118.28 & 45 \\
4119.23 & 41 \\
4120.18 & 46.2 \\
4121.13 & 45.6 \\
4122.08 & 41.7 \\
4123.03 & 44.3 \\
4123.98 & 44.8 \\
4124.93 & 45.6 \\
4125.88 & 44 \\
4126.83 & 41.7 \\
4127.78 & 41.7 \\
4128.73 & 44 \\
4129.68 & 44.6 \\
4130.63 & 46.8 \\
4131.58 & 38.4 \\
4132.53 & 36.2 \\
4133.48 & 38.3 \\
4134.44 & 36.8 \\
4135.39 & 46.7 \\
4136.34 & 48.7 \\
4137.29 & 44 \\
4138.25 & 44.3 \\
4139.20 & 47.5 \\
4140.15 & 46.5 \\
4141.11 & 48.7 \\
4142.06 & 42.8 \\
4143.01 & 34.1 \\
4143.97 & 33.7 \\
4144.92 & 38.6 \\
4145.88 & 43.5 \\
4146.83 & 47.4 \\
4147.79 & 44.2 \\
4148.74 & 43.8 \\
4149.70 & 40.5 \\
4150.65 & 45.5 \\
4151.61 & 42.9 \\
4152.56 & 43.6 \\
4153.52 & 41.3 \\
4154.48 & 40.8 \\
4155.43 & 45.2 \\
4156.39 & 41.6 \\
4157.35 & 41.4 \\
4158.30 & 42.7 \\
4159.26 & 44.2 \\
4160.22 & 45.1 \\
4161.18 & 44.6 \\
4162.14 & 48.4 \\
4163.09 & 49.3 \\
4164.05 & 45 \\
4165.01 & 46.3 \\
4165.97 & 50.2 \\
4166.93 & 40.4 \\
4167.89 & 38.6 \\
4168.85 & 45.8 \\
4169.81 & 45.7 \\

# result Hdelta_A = -1.9 angstroms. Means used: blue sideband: 39.3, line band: 43.1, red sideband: 42.8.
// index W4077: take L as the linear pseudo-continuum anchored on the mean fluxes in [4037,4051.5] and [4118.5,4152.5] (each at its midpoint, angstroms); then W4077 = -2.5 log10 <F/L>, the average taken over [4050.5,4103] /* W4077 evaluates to 0.03 mag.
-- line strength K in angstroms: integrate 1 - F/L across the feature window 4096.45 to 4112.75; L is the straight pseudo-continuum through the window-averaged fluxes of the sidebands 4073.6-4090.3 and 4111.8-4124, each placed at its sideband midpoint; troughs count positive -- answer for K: 2.0 angstroms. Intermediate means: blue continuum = 43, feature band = 39.2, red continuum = 45.5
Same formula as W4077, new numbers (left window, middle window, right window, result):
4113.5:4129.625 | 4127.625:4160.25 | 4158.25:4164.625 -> 0.07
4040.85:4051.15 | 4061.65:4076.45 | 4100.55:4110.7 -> 0.04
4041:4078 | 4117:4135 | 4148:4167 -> -0.01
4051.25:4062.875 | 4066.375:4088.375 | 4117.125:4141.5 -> 0.03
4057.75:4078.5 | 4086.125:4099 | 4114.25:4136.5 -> -0.12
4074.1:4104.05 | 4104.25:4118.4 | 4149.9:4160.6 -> -0.06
